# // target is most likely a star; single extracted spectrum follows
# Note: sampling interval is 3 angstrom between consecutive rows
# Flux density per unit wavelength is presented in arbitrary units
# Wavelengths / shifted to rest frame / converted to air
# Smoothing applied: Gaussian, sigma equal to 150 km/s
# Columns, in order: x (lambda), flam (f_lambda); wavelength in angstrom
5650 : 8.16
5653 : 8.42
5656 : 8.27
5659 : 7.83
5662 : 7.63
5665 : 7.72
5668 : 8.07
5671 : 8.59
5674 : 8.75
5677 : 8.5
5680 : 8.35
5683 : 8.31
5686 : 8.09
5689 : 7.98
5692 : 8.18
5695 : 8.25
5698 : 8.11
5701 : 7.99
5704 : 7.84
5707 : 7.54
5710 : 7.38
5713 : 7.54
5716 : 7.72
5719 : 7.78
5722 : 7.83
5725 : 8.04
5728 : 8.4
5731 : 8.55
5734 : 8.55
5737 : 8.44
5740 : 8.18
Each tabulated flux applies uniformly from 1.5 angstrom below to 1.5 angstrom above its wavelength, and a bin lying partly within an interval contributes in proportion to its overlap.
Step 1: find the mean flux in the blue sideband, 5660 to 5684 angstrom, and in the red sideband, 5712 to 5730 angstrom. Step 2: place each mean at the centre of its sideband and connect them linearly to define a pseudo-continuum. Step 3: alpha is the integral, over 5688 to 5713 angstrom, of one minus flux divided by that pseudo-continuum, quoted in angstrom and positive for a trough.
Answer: 0.5 angstrom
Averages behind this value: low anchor 8.23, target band 7.89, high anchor 7.91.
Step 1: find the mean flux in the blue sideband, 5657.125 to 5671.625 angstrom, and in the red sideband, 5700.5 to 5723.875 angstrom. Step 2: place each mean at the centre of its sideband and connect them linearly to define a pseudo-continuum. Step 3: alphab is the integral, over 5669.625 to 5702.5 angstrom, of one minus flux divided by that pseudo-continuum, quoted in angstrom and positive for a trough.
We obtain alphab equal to -1.9 angstrom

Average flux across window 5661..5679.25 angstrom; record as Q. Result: 8.23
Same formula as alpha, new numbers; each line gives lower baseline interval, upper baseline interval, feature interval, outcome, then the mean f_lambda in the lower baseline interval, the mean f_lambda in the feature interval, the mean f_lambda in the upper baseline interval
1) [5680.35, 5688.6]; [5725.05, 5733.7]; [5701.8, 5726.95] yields 1.8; 8.19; 7.73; 8.41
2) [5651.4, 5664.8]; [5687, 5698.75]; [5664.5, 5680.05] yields -0.6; 8.01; 8.37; 8.13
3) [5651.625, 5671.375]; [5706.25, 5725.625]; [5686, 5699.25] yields -0.5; 8.04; 8.13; 7.68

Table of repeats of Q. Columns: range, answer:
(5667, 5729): 8.06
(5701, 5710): 7.69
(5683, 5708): 8.03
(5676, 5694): 8.23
